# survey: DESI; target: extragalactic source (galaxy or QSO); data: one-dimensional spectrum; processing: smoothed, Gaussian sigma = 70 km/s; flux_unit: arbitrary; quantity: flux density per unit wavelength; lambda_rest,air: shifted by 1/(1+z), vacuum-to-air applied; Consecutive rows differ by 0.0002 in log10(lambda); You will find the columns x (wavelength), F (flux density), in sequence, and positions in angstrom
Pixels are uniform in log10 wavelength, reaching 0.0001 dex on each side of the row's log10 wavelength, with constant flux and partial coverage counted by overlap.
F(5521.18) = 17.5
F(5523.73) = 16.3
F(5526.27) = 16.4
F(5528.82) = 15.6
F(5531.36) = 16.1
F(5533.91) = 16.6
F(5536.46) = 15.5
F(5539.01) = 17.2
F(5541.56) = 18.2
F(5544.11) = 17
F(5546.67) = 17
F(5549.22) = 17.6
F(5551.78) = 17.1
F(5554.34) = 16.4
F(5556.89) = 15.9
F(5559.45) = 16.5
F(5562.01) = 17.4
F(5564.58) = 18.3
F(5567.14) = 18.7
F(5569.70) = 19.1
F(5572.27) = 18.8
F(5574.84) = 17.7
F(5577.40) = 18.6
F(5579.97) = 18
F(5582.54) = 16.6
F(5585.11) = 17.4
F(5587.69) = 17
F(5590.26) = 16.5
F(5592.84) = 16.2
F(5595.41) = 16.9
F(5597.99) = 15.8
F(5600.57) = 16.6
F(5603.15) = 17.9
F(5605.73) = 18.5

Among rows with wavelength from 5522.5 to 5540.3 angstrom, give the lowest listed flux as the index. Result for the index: 15.5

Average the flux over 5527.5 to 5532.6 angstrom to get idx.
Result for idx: 15.9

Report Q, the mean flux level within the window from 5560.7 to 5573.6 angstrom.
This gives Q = 18.4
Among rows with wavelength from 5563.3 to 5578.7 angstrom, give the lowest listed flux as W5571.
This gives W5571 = 17.7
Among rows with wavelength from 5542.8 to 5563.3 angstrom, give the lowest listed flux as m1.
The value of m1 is 15.9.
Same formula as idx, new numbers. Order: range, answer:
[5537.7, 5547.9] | 17.3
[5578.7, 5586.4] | 17.3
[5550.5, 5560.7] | 16.5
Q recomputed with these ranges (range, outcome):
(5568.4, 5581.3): 18.4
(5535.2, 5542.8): 17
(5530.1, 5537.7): 16.1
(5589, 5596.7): 16.5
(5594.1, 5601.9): 16.4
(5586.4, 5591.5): 16.8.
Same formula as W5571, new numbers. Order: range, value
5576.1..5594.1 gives 16.2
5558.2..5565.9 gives 16.5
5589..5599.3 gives 15.8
